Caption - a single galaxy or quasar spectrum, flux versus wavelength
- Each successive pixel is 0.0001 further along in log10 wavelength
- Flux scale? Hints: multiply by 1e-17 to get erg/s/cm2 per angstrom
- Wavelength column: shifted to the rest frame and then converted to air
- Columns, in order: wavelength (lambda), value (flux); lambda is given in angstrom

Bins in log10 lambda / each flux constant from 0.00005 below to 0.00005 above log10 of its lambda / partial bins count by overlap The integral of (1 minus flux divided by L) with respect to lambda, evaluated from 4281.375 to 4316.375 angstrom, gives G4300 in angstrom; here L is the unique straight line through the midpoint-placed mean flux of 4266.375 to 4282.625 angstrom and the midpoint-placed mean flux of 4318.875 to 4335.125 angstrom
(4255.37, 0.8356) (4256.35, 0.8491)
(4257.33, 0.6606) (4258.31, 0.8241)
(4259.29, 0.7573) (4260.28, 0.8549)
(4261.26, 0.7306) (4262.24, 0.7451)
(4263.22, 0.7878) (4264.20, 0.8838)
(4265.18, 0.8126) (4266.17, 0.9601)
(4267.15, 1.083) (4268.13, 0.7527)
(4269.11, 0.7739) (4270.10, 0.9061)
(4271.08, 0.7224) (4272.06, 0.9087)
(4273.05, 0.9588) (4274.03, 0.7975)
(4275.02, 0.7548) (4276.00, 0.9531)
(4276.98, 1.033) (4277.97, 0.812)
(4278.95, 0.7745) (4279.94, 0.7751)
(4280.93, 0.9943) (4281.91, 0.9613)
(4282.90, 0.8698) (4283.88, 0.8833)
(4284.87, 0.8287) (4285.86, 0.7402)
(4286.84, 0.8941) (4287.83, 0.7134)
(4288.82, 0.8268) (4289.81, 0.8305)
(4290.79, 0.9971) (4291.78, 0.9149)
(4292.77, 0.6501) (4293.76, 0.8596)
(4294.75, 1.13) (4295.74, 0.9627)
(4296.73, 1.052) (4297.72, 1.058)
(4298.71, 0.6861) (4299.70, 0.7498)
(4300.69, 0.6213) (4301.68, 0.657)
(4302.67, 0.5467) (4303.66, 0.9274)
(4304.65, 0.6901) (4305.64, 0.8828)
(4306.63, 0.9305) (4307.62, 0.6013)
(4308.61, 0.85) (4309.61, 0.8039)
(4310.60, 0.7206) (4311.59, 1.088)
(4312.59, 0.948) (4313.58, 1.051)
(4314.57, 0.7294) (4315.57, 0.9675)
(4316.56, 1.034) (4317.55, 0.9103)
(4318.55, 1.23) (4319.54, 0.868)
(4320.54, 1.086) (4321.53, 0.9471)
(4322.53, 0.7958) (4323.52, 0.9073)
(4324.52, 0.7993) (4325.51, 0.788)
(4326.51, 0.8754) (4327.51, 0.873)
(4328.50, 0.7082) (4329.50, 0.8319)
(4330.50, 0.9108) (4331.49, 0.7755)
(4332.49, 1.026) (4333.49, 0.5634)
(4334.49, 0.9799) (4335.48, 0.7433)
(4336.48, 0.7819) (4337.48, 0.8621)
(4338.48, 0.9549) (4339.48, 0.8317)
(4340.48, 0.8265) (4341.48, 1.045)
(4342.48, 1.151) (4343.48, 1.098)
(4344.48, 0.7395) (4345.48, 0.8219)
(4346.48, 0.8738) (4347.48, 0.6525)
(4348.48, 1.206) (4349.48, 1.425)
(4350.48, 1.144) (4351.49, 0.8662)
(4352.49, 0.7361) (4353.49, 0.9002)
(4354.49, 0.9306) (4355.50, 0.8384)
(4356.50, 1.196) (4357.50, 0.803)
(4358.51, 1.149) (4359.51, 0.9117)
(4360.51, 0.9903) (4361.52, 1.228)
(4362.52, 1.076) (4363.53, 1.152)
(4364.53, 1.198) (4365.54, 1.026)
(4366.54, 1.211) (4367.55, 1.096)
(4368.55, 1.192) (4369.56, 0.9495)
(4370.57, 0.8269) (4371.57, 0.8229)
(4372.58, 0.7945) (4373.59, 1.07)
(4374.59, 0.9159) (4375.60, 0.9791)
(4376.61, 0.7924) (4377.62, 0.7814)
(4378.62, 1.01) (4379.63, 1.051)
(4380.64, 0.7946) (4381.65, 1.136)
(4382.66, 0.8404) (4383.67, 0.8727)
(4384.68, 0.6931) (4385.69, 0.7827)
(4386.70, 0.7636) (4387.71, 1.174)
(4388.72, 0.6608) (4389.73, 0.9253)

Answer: 0.8 angstrom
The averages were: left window 0.874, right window 0.862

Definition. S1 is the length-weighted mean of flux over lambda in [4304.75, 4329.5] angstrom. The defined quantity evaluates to 0.887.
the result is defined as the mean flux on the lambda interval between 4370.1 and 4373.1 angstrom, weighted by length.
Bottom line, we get 0.816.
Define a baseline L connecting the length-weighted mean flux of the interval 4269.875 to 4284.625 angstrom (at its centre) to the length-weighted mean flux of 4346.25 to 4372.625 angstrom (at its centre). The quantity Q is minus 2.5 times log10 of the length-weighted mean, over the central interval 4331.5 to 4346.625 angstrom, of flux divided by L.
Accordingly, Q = 0.11 mag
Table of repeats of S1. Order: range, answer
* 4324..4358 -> 0.899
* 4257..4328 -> 0.858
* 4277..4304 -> 0.844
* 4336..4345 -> 0.921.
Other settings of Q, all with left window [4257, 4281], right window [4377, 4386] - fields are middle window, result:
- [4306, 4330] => -0.04 mag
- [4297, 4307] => 0.10 mag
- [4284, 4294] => 0.03 mag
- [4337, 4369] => -0.15 mag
